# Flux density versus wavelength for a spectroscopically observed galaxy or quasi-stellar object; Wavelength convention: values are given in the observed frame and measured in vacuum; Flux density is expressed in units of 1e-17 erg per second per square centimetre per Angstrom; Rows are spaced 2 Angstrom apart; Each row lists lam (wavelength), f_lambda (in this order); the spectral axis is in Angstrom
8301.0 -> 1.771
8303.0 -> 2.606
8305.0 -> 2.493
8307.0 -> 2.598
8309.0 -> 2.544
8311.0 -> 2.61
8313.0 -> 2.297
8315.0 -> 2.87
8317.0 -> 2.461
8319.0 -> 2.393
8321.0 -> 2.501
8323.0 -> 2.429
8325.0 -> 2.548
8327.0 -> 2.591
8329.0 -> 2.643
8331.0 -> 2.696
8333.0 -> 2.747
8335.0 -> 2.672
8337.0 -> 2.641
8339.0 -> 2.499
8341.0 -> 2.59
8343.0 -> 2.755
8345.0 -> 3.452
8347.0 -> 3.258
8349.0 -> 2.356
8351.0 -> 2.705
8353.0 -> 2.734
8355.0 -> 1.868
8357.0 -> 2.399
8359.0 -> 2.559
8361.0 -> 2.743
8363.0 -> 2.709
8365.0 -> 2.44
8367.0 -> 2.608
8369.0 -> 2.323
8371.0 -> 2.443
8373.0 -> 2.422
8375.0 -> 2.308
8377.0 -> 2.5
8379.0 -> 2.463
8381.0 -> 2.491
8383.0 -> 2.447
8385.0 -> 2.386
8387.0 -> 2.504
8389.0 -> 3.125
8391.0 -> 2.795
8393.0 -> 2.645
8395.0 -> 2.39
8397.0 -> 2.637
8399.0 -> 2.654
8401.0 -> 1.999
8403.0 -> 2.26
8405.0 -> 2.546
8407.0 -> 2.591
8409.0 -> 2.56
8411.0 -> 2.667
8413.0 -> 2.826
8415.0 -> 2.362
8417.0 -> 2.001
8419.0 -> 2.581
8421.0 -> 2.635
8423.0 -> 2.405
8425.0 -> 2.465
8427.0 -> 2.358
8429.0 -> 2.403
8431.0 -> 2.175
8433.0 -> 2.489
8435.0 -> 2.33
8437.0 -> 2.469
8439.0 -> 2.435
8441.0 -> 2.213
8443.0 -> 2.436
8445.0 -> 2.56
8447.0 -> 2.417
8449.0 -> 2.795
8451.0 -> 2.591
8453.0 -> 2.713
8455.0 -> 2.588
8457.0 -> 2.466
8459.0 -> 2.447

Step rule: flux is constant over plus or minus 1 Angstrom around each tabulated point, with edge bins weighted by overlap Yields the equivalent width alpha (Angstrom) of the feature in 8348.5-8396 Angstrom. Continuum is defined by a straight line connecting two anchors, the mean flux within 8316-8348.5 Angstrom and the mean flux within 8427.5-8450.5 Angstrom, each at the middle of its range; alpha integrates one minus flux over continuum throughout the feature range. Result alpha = 1.2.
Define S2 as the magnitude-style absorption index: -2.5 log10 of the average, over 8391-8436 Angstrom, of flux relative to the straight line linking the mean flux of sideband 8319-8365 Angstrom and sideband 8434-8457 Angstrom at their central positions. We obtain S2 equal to 0.04 mag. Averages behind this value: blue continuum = 2.63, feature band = 2.46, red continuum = 2.5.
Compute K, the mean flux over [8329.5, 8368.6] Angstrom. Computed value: 2.65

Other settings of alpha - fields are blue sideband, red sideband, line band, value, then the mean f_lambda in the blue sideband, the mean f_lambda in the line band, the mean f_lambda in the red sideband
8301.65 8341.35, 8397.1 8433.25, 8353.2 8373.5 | 0.39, 2.56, 2.46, 2.45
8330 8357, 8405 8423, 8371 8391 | 0.53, 2.68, 2.53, 2.52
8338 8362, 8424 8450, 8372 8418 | 0.64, 2.66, 2.5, 2.43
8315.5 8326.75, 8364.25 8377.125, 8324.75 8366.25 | -3.16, 2.49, 2.65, 2.43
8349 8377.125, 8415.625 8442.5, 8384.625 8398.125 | -1.19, 2.48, 2.65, 2.38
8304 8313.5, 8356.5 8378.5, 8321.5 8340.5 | -0.70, 2.52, 2.6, 2.5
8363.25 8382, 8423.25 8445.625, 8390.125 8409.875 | -0.64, 2.45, 2.51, 2.39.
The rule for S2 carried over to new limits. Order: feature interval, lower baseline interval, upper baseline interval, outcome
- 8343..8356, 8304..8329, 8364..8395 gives -0.08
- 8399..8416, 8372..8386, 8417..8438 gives -0.03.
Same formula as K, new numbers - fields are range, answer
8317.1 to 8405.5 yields 2.56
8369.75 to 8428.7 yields 2.5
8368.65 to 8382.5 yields 2.43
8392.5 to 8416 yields 2.51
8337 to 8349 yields 2.84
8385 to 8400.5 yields 2.64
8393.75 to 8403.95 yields 2.39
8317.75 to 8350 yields 2.67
